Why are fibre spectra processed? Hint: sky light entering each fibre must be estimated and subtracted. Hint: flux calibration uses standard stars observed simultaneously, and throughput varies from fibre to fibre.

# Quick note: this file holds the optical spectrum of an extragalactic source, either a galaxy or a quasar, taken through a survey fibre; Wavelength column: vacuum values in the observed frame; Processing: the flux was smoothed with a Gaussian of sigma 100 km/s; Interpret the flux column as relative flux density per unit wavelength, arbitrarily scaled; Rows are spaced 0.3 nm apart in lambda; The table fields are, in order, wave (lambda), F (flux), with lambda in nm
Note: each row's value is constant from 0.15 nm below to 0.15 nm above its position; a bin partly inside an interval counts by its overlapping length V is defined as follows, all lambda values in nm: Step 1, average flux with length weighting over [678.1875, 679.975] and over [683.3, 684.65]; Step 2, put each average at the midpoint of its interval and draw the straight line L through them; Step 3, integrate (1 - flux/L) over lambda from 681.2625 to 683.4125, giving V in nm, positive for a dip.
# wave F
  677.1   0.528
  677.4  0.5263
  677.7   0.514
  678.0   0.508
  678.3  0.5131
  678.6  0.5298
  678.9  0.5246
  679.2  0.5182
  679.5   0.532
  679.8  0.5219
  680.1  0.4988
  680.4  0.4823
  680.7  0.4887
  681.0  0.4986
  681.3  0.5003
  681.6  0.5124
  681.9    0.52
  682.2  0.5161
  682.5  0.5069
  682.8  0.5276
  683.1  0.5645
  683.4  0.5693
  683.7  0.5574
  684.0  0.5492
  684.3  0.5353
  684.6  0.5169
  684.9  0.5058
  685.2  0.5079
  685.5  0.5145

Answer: 0.05 nm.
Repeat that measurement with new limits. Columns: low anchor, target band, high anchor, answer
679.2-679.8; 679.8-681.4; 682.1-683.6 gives 0.10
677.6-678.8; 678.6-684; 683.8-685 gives 0.02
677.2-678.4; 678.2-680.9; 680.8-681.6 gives -0.02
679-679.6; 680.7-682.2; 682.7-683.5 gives 0.10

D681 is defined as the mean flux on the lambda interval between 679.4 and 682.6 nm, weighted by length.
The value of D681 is 0.507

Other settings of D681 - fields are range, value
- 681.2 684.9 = 0.531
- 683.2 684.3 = 0.556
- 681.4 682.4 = 0.515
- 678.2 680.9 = 0.512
